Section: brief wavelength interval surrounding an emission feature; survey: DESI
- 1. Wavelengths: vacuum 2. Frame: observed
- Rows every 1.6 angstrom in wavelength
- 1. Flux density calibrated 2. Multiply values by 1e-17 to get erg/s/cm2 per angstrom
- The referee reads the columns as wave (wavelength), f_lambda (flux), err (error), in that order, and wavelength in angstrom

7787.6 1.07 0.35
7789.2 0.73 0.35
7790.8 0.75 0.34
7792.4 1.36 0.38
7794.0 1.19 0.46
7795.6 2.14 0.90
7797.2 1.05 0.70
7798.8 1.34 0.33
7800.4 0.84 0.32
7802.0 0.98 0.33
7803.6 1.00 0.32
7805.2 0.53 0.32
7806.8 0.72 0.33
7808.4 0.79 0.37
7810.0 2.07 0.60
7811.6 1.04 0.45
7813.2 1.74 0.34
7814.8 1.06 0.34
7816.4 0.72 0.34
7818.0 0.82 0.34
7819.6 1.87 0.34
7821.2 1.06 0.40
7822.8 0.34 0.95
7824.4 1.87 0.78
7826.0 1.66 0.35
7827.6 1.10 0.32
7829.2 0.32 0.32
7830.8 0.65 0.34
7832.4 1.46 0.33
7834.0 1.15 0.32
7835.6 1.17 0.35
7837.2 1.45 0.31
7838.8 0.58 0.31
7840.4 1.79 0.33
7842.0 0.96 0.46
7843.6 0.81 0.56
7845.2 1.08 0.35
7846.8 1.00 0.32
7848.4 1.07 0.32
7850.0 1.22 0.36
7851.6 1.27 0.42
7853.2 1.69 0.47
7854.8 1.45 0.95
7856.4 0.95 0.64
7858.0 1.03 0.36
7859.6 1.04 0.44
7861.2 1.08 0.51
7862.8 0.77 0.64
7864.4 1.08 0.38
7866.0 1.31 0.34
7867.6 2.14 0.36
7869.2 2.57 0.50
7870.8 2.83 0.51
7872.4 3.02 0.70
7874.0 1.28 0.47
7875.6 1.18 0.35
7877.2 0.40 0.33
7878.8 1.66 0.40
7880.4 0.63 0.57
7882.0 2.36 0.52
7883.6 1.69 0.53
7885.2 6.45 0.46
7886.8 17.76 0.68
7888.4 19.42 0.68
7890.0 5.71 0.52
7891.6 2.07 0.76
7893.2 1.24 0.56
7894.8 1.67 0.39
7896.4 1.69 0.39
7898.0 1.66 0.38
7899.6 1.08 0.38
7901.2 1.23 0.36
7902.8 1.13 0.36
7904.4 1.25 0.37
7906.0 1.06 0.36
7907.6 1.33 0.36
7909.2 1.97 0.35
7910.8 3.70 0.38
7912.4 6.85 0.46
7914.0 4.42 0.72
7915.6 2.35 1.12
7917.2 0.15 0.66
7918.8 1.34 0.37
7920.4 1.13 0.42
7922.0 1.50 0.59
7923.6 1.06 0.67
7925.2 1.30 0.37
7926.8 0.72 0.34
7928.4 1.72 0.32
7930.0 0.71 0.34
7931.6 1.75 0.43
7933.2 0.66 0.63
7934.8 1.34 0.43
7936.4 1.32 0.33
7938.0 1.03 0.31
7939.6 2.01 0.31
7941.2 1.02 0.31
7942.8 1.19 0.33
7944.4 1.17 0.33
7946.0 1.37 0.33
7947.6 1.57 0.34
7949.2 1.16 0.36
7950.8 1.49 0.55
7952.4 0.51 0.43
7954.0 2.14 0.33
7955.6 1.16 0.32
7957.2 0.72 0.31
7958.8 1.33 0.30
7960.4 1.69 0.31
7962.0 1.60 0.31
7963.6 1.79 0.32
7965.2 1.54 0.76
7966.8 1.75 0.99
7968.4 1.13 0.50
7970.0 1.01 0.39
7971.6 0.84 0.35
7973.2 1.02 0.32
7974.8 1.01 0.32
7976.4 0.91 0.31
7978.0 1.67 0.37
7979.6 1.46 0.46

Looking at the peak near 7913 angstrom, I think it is [N II]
